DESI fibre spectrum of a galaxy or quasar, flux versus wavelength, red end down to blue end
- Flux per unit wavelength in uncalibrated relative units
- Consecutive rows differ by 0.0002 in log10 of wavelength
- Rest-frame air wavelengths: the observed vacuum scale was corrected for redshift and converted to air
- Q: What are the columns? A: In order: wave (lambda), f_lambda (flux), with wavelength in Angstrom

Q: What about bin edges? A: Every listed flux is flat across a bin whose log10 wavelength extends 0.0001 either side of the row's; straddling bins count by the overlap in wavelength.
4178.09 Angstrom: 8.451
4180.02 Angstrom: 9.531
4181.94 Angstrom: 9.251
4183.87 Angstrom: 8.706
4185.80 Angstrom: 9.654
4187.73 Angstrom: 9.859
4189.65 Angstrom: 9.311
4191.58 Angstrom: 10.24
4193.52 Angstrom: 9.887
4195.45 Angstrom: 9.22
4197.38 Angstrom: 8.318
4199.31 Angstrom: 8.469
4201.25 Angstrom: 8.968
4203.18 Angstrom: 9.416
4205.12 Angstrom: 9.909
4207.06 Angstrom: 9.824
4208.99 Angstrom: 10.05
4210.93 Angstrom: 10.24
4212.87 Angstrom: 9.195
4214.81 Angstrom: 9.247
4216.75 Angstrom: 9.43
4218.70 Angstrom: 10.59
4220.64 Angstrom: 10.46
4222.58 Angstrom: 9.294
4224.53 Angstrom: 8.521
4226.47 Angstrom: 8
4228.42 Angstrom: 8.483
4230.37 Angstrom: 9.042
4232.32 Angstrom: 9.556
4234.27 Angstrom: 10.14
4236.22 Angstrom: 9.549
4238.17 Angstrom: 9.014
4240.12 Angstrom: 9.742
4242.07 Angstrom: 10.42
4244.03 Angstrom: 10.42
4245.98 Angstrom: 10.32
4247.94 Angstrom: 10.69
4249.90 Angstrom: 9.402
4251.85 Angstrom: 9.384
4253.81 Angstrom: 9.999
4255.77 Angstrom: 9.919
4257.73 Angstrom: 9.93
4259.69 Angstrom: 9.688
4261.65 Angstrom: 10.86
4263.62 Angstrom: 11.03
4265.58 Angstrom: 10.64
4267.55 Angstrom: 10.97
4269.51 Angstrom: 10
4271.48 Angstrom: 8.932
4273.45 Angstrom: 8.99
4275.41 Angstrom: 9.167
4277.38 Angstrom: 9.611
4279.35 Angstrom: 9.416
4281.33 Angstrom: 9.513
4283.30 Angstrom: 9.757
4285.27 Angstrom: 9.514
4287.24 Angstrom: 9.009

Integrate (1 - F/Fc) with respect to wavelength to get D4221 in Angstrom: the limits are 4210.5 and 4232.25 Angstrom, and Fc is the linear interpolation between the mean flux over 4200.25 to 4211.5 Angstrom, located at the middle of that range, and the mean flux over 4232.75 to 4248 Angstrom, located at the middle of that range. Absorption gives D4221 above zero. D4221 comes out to 1.2 Angstrom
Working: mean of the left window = 9.71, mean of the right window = 9.98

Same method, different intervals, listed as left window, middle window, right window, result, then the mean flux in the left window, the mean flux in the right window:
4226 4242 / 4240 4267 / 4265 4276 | -1.83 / 9.3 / 9.78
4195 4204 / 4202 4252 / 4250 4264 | -1.16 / 8.86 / 10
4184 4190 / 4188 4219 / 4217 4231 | -0.41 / 9.52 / 9.21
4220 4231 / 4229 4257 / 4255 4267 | -0.53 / 8.92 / 10.4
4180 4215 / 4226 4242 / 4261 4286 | 0.58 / 9.44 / 9.87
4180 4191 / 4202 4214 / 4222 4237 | -0.68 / 9.41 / 9.06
